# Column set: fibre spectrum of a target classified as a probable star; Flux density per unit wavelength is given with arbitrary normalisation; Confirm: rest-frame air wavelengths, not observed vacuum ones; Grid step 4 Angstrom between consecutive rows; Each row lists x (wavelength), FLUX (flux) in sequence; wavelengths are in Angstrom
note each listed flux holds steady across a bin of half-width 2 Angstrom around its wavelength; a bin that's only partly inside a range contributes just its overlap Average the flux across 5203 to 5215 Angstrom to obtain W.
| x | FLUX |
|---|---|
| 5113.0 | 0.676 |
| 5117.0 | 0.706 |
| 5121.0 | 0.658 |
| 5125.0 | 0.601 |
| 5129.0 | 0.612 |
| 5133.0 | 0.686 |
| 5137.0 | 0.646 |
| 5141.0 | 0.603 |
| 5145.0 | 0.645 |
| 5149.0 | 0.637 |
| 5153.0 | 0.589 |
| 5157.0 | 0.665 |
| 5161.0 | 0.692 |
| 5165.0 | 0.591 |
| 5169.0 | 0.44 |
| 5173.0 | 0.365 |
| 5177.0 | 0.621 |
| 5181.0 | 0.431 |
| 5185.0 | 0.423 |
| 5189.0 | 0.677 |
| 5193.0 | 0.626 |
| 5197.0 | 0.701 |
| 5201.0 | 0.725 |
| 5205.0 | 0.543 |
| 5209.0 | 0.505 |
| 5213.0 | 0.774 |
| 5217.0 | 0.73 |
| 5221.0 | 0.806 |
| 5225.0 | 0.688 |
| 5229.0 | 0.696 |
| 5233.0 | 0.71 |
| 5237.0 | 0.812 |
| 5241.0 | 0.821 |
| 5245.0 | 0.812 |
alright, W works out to 0.607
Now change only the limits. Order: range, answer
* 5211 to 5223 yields 0.77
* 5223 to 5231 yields 0.692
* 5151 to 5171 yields 0.595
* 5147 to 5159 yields 0.63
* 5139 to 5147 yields 0.624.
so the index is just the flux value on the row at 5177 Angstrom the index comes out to 0.621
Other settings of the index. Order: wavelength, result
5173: 0.365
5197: 0.701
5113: 0.676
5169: 0.44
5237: 0.812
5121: 0.658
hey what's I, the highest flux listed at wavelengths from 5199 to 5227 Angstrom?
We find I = 0.806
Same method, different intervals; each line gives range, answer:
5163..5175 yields 0.591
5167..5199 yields 0.701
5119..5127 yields 0.658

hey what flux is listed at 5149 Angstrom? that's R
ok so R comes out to 0.637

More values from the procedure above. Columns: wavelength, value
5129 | 0.612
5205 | 0.543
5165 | 0.591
